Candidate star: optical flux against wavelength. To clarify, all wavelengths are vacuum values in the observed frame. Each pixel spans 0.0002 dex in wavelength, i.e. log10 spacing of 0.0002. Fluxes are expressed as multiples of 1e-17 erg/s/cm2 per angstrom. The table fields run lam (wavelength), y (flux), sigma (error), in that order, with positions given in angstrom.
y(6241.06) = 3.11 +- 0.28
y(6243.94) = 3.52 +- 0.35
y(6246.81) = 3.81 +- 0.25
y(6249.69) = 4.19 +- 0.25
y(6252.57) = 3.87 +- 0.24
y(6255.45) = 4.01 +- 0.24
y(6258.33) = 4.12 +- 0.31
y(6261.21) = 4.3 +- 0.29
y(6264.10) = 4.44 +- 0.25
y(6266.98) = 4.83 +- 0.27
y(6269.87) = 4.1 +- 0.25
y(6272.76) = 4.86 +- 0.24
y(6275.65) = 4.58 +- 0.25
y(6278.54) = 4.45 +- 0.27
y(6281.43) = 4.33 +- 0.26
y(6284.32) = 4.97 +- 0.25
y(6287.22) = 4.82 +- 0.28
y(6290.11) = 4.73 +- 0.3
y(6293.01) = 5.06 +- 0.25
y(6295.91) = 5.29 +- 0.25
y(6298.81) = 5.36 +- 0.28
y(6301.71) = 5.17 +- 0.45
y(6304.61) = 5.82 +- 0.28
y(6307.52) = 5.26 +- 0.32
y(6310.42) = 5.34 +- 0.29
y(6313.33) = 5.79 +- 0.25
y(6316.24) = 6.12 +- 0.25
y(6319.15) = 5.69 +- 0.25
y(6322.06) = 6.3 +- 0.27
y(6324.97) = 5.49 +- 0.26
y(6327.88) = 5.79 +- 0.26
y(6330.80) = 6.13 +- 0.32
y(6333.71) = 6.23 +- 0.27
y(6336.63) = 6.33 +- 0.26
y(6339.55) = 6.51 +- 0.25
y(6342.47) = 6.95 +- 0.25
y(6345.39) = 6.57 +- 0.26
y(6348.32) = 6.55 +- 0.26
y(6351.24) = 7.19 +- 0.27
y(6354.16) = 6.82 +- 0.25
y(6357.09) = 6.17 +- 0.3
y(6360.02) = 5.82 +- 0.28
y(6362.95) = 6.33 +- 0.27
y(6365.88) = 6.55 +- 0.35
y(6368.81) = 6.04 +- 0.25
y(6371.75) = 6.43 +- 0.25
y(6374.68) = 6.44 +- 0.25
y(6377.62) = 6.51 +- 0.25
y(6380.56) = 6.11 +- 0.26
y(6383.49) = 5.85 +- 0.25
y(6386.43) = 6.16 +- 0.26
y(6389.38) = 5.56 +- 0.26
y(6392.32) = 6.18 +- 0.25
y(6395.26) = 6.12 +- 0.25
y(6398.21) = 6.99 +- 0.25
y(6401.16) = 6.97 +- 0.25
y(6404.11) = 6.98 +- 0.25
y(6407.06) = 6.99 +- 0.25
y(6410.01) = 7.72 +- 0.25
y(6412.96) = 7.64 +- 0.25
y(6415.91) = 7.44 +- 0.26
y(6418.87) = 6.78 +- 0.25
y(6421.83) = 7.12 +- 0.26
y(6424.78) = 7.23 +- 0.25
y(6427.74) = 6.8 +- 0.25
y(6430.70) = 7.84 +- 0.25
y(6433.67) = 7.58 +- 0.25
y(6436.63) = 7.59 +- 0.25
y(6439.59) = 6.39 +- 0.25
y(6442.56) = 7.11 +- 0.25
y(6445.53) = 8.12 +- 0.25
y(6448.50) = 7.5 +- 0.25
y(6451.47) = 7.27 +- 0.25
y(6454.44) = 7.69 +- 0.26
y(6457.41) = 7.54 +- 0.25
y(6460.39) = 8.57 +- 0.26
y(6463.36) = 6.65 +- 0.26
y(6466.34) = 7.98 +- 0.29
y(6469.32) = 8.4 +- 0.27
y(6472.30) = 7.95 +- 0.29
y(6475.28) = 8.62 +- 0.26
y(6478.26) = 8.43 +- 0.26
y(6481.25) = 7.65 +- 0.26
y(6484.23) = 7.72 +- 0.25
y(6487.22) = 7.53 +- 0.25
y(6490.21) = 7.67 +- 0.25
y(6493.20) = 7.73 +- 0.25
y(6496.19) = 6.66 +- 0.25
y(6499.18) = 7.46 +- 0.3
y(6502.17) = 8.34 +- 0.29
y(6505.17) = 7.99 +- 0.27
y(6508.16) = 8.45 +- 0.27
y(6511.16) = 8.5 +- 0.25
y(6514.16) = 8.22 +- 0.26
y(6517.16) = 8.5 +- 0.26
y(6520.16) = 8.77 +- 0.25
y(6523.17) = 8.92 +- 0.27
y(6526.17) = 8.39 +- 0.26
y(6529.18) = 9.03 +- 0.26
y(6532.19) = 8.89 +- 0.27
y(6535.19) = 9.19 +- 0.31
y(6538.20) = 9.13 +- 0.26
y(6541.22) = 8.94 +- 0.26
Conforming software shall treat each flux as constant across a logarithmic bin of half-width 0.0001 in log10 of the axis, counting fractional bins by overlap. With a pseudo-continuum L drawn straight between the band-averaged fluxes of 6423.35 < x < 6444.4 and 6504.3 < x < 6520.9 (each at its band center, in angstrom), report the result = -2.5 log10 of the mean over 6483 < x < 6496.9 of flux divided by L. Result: 0.08 mag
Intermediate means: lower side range 7.23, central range 7.5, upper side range 8.41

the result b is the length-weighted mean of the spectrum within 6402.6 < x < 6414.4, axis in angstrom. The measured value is 7.33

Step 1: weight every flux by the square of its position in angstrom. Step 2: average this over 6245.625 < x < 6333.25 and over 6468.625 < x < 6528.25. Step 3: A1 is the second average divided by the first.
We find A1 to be 1.73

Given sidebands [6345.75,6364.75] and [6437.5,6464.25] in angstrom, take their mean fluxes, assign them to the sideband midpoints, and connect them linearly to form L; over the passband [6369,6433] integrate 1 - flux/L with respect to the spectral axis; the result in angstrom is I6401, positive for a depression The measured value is 1.9 angstrom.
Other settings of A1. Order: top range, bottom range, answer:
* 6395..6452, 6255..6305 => 1.60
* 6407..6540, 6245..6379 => 1.51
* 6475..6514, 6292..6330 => 1.49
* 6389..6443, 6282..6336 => 1.32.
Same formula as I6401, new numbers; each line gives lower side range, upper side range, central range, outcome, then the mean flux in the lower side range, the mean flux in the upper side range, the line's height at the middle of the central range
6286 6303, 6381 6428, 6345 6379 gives -1.89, 5.08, 6.77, 6.12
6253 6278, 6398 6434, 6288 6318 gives -1.68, 4.38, 7.23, 5.09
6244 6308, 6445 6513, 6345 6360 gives -1.94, 4.62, 7.84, 5.84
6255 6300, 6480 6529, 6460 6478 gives -1.18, 4.65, 8.06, 7.53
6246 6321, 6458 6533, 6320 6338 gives -1.60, 4.84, 8.11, 5.54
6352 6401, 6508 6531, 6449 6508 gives 1.05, 6.29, 8.61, 7.94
